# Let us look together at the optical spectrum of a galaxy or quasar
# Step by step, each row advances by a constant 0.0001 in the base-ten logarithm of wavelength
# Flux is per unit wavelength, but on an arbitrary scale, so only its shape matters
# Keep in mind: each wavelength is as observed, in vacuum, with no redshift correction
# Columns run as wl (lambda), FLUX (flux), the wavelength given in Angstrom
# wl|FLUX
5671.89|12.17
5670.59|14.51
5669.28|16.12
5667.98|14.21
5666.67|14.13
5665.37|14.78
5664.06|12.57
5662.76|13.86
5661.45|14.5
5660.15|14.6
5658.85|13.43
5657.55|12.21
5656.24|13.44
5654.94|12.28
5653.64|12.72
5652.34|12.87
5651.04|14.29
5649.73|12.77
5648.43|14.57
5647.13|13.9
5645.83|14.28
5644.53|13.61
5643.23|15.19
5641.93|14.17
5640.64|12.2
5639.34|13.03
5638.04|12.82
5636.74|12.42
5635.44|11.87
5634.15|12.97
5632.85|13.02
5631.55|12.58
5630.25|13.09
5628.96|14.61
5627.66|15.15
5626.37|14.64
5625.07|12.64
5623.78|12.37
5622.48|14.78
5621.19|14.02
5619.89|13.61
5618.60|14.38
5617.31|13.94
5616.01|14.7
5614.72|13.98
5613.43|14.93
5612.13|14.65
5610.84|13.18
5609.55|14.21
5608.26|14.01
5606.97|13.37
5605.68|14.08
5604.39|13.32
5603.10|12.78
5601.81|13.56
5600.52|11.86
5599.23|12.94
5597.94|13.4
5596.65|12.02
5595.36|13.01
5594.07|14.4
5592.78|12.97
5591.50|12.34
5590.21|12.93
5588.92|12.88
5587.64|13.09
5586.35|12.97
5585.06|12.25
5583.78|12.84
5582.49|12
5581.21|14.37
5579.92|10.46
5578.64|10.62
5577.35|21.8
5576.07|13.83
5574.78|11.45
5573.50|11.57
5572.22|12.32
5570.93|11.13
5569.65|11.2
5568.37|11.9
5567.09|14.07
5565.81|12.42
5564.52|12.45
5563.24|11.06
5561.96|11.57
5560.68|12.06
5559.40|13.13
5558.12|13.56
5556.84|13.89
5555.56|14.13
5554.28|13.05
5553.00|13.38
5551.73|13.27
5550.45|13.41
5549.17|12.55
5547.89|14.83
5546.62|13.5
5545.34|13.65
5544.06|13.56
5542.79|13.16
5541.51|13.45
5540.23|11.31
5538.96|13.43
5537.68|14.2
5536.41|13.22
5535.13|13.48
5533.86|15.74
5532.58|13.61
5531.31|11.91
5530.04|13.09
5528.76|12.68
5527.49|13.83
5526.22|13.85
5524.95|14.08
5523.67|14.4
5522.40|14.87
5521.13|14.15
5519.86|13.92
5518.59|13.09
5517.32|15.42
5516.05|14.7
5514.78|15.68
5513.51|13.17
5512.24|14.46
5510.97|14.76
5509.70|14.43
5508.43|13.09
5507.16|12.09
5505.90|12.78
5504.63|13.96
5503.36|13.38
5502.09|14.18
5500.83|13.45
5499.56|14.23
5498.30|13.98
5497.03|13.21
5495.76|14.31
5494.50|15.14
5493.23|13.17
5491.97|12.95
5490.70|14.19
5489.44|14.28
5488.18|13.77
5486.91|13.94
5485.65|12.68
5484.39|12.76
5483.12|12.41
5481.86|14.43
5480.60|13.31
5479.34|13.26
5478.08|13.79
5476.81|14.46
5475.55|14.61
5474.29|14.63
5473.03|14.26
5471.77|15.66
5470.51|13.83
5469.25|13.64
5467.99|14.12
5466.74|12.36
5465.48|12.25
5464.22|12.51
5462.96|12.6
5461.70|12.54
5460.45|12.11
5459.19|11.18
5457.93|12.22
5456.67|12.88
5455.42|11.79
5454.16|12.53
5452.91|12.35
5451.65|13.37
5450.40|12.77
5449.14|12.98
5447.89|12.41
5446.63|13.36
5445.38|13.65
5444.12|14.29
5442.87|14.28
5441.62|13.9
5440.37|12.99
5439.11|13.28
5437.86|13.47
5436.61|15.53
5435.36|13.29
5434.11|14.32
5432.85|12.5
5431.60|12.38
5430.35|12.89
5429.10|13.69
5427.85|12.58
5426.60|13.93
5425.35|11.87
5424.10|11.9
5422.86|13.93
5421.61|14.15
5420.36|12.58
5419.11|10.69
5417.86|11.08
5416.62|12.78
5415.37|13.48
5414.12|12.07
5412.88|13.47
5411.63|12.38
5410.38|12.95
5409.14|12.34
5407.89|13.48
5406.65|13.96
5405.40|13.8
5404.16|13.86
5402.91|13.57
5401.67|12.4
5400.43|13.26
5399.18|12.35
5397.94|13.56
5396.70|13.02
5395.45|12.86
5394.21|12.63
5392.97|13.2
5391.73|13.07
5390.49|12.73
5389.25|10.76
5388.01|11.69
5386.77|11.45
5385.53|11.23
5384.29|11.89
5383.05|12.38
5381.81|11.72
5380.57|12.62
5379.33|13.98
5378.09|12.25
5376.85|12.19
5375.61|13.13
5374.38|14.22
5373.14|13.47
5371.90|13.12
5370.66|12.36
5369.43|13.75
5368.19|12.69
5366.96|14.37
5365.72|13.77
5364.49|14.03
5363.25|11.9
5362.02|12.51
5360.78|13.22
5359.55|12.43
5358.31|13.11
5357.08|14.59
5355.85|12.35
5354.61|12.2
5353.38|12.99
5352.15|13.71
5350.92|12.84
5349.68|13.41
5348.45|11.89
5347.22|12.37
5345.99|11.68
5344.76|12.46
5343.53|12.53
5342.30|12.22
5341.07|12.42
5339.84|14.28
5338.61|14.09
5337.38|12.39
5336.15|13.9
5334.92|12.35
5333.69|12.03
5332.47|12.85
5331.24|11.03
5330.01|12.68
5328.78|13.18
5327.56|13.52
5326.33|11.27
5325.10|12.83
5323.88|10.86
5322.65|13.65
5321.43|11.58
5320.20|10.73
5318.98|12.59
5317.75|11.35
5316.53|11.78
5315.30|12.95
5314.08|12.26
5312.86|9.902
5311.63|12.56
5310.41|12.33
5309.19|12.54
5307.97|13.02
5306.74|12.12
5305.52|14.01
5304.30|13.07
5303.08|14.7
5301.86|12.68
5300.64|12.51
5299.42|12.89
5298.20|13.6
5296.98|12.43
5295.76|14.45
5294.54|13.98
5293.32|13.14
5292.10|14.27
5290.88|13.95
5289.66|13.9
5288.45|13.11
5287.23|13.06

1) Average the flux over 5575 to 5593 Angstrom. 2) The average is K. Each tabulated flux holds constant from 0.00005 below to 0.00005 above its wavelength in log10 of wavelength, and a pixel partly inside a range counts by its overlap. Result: 13.2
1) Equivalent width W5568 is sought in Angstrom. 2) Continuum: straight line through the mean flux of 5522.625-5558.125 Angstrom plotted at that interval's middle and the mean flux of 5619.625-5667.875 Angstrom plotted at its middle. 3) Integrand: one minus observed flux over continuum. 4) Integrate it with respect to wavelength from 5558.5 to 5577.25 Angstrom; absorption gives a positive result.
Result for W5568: 1.5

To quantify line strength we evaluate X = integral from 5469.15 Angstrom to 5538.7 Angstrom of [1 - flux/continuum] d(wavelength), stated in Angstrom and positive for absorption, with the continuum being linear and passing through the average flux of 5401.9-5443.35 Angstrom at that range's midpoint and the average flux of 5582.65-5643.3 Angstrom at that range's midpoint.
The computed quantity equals -3.3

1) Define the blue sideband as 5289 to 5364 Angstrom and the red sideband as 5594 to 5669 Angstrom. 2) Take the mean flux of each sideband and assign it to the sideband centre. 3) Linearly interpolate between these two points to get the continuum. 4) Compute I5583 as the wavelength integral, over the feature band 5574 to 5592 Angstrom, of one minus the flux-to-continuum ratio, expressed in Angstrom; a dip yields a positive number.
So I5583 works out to 0.4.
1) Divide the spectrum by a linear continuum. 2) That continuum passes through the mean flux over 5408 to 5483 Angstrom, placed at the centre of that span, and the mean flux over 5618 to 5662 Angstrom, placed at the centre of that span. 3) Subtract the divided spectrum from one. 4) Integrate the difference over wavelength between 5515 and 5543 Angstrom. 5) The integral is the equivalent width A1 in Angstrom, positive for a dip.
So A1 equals -0.96 Angstrom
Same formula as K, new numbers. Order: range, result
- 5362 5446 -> 13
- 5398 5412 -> 13.2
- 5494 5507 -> 13.8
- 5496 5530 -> 13.9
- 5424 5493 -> 13.3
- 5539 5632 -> 13.2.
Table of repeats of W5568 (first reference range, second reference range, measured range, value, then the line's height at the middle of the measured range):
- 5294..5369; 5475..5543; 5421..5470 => 1.21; 13.4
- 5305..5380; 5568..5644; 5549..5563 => 0.12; 13.2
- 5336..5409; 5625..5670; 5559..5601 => 2.24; 13.4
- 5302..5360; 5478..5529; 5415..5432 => 0.70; 13.3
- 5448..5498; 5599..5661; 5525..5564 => 0.46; 13.4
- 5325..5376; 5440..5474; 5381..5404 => 0.92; 13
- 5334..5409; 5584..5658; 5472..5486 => -0.71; 13.1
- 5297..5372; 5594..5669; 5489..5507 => -0.78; 13.2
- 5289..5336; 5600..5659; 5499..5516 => -0.82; 13.2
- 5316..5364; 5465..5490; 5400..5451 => 0.60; 13.3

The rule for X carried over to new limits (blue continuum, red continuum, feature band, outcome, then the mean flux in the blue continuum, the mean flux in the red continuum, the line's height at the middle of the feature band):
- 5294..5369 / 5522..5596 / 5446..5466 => 0.7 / 12.7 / 13.1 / 13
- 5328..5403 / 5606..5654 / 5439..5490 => -0.7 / 12.8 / 13.7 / 13.1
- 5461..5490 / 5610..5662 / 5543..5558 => 0.0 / 13.6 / 13.6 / 13.6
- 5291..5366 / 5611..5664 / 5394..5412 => -0.2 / 12.7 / 13.6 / 13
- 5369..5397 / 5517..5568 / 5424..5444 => -0.8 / 12.6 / 13.4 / 12.8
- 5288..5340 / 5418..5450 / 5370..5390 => 0.9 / 12.8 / 13.2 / 13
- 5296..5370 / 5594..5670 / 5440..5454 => -0.3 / 12.7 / 13.6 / 13.1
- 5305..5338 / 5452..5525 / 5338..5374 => -1.2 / 12.3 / 13.6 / 12.6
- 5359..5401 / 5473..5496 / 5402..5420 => 0.3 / 12.8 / 13.8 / 13.1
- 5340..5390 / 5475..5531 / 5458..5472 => 0.7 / 12.7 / 13.8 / 13.5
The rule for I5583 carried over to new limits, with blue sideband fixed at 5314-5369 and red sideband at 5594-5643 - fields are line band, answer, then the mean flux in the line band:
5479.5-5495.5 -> -0.6 Angstrom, 13.6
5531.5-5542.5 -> -0.2 Angstrom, 13.5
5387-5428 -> 0.3 Angstrom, 12.8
